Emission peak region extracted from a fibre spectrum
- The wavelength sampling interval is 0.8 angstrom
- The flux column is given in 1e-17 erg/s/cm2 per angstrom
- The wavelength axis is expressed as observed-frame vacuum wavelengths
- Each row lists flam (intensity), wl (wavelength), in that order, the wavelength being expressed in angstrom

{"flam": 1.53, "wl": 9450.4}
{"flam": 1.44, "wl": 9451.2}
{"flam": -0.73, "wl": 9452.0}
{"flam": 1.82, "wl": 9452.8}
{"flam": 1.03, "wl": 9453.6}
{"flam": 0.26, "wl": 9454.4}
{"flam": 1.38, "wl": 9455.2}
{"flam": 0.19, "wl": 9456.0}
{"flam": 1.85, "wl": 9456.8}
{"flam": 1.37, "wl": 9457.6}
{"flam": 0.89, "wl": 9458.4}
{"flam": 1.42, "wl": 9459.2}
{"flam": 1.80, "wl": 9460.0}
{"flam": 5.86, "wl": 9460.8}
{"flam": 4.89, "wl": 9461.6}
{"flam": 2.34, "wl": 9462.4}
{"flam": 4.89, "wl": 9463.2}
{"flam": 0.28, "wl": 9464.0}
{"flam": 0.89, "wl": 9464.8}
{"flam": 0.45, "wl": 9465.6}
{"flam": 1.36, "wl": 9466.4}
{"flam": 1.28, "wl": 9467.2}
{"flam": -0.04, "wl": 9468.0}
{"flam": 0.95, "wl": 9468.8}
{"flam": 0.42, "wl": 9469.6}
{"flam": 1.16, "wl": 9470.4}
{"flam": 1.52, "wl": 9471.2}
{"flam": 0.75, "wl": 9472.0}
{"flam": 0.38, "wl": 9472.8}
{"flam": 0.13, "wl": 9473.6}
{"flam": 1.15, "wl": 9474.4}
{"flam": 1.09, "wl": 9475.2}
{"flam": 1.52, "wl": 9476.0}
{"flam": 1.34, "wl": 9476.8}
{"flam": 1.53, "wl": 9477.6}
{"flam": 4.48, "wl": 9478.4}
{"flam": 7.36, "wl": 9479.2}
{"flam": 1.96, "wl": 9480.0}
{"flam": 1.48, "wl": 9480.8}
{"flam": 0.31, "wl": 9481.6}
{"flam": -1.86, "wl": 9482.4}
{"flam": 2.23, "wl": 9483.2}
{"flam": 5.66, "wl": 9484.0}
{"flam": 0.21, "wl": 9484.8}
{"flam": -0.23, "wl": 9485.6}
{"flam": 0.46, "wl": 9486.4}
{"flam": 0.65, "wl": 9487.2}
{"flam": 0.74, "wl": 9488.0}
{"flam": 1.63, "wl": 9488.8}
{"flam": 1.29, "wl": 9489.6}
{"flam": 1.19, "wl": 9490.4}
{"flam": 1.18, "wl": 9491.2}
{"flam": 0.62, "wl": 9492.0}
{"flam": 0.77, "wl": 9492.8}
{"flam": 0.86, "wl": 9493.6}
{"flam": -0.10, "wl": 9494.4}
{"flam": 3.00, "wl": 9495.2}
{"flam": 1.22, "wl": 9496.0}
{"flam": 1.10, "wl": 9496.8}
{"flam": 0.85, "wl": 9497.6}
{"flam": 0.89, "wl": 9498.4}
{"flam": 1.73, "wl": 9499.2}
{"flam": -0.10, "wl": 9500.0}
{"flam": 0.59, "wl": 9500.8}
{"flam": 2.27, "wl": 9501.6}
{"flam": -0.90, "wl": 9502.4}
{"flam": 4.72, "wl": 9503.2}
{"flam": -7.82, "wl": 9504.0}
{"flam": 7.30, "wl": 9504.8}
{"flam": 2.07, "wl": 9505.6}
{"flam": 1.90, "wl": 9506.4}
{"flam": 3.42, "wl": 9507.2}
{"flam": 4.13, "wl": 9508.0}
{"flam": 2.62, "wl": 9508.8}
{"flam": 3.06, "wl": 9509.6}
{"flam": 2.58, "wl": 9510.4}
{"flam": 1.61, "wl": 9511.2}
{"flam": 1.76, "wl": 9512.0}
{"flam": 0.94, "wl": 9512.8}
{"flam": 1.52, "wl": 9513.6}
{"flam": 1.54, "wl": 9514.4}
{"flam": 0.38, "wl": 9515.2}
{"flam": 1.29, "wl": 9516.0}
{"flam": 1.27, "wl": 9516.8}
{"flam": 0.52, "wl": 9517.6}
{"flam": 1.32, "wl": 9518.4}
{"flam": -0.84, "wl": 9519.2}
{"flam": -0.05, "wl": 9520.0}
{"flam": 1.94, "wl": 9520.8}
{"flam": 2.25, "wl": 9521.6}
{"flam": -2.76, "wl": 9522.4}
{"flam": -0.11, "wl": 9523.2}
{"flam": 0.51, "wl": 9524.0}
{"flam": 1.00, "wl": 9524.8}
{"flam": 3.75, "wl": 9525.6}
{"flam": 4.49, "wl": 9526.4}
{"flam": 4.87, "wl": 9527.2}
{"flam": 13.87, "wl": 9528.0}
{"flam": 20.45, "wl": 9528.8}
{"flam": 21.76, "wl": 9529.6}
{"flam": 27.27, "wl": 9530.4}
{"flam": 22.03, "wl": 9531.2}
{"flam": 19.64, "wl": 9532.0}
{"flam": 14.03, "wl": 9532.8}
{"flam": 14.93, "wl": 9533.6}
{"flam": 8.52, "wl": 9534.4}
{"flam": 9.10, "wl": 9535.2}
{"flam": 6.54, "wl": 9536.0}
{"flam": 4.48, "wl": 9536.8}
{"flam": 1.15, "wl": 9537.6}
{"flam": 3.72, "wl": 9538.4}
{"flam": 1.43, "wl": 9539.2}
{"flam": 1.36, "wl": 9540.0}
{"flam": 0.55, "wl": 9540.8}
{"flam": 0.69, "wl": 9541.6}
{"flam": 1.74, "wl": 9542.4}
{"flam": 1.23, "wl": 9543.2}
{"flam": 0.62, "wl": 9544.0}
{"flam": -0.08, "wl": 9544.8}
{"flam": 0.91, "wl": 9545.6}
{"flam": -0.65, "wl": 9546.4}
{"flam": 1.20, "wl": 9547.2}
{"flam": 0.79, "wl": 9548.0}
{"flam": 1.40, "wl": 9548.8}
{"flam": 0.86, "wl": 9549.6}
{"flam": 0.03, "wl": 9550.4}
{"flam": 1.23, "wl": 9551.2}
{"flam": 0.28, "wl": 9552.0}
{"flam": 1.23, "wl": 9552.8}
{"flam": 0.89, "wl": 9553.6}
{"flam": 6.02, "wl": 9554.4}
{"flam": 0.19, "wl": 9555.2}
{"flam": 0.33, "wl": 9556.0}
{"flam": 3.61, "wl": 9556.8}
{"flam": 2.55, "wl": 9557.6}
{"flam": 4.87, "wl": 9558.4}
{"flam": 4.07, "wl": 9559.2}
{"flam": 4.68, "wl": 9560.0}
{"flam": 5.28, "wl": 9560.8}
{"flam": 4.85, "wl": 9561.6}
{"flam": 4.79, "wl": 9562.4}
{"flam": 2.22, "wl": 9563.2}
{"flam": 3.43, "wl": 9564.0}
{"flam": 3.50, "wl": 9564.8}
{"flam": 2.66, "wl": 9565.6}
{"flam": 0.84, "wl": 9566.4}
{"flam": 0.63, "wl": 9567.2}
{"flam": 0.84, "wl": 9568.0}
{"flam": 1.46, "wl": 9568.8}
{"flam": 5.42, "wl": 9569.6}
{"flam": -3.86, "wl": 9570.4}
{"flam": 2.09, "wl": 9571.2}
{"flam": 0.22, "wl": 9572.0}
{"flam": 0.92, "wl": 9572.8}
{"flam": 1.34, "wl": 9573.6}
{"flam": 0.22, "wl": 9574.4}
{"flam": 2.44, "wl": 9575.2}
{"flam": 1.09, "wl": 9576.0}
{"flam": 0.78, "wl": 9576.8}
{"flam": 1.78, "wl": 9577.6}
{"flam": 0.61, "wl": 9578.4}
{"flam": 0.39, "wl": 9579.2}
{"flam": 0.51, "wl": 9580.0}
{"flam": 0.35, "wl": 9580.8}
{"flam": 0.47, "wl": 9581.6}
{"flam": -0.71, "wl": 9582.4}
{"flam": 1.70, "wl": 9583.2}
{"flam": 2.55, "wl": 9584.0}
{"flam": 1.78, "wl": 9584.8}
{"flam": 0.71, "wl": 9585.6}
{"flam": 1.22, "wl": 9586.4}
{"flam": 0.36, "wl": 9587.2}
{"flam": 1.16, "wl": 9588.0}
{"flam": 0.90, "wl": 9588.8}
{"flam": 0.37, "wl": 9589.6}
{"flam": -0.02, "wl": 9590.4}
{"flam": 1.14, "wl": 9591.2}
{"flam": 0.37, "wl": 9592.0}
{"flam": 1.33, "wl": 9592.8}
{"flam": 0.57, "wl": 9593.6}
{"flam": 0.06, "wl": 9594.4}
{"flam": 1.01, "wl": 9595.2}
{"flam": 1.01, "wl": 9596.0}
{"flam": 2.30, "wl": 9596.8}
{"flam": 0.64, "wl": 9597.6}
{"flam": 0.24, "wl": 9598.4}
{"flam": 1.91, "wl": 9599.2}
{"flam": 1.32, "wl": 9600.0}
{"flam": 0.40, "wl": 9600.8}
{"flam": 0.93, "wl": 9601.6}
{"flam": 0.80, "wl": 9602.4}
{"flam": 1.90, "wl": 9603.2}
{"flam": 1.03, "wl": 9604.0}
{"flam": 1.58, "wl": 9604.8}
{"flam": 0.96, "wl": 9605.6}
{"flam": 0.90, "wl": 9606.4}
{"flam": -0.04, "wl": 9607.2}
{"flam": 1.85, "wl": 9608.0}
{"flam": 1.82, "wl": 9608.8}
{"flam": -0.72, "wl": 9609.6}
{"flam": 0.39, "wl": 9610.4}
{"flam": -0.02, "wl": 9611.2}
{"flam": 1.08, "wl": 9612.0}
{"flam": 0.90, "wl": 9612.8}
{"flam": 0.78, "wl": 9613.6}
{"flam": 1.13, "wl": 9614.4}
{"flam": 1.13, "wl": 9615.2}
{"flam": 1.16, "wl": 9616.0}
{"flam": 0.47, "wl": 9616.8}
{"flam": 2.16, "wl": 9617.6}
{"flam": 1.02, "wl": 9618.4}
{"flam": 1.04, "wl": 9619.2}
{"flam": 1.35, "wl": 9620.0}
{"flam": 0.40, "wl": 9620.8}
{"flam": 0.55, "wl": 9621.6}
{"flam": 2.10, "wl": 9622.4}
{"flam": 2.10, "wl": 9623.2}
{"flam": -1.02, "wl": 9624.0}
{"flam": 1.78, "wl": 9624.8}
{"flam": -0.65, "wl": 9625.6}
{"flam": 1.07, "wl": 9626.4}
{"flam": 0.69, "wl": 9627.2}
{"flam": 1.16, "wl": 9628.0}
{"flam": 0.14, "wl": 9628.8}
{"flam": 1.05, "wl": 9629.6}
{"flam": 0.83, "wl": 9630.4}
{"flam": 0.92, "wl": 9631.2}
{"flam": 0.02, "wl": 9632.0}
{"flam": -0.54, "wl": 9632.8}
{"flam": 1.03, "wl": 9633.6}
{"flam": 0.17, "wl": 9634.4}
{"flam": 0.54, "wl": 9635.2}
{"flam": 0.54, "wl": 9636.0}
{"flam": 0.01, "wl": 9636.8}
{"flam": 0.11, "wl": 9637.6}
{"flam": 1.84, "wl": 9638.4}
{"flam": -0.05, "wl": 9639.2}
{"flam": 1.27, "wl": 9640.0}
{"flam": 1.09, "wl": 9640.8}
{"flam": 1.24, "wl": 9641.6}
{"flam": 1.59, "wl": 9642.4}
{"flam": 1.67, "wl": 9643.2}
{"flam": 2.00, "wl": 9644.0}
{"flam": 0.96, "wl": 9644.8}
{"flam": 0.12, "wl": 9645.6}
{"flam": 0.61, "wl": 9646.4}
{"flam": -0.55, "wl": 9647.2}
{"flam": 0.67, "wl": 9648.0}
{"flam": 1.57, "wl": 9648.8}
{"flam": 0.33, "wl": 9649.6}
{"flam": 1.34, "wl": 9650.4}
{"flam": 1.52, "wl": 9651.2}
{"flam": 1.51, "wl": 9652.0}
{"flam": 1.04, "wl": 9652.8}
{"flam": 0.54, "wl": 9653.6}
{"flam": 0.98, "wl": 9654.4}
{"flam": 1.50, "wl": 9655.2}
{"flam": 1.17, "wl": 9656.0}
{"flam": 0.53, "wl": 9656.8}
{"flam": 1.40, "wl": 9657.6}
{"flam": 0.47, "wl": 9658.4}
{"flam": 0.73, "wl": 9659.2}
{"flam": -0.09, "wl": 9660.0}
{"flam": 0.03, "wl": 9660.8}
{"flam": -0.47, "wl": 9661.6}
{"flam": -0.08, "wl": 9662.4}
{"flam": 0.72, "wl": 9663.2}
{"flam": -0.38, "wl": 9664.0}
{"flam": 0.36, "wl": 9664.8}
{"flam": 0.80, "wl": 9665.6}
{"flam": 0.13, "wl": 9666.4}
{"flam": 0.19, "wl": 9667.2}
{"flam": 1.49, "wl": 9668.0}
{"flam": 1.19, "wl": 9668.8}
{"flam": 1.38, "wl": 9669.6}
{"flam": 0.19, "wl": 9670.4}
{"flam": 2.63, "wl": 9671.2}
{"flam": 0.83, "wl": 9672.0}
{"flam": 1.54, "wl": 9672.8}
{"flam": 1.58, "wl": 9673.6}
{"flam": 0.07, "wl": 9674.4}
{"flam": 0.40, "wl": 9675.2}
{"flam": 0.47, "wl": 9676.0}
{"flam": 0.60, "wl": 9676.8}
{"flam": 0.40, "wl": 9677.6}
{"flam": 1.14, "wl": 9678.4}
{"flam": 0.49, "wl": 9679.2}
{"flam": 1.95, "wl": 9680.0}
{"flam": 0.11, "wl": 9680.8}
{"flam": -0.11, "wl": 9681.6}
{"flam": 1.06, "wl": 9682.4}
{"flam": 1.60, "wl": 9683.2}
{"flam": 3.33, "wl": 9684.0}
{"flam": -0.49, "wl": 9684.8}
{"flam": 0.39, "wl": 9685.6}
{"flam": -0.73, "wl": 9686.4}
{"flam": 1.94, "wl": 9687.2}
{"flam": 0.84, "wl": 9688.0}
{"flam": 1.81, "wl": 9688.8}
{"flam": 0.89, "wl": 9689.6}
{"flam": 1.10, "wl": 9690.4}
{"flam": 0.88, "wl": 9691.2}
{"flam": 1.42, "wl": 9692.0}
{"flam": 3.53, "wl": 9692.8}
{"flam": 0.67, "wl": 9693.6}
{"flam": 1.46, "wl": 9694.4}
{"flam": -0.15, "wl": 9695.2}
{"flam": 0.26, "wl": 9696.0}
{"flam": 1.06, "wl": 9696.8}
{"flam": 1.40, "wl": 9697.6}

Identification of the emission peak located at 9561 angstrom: [N II] 6583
